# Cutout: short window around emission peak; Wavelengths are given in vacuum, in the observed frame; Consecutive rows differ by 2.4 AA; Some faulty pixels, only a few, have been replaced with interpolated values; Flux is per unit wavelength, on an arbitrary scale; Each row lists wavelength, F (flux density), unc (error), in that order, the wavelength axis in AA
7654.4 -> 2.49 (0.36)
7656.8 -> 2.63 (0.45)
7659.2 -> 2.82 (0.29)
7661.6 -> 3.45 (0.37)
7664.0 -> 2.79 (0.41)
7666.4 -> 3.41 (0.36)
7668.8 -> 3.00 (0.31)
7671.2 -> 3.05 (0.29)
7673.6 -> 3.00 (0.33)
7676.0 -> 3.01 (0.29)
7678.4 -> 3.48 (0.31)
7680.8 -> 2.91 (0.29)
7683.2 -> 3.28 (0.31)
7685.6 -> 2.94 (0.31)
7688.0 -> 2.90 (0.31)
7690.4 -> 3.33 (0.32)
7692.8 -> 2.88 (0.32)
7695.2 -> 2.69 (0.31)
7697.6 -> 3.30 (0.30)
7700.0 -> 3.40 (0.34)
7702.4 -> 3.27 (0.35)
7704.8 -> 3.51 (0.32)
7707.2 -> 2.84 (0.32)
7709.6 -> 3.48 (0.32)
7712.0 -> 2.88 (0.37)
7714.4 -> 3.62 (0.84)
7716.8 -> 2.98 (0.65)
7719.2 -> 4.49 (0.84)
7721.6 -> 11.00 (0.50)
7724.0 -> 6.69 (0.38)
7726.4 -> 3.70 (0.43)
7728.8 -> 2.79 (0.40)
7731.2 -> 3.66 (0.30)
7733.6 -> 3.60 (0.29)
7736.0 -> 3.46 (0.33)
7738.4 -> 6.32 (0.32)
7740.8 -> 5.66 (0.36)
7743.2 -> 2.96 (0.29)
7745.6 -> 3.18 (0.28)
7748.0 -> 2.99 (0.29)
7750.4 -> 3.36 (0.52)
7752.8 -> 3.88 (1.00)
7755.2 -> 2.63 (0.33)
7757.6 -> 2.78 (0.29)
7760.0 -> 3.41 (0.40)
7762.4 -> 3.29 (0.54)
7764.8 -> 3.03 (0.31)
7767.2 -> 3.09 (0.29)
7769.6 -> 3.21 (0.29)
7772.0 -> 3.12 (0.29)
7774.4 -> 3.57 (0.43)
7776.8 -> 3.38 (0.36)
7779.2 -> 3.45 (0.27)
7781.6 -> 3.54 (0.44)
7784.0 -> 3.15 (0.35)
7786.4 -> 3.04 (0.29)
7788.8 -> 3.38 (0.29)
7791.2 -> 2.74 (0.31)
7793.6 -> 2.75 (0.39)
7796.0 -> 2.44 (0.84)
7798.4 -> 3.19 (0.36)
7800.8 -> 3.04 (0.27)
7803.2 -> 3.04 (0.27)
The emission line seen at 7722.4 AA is [S II]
